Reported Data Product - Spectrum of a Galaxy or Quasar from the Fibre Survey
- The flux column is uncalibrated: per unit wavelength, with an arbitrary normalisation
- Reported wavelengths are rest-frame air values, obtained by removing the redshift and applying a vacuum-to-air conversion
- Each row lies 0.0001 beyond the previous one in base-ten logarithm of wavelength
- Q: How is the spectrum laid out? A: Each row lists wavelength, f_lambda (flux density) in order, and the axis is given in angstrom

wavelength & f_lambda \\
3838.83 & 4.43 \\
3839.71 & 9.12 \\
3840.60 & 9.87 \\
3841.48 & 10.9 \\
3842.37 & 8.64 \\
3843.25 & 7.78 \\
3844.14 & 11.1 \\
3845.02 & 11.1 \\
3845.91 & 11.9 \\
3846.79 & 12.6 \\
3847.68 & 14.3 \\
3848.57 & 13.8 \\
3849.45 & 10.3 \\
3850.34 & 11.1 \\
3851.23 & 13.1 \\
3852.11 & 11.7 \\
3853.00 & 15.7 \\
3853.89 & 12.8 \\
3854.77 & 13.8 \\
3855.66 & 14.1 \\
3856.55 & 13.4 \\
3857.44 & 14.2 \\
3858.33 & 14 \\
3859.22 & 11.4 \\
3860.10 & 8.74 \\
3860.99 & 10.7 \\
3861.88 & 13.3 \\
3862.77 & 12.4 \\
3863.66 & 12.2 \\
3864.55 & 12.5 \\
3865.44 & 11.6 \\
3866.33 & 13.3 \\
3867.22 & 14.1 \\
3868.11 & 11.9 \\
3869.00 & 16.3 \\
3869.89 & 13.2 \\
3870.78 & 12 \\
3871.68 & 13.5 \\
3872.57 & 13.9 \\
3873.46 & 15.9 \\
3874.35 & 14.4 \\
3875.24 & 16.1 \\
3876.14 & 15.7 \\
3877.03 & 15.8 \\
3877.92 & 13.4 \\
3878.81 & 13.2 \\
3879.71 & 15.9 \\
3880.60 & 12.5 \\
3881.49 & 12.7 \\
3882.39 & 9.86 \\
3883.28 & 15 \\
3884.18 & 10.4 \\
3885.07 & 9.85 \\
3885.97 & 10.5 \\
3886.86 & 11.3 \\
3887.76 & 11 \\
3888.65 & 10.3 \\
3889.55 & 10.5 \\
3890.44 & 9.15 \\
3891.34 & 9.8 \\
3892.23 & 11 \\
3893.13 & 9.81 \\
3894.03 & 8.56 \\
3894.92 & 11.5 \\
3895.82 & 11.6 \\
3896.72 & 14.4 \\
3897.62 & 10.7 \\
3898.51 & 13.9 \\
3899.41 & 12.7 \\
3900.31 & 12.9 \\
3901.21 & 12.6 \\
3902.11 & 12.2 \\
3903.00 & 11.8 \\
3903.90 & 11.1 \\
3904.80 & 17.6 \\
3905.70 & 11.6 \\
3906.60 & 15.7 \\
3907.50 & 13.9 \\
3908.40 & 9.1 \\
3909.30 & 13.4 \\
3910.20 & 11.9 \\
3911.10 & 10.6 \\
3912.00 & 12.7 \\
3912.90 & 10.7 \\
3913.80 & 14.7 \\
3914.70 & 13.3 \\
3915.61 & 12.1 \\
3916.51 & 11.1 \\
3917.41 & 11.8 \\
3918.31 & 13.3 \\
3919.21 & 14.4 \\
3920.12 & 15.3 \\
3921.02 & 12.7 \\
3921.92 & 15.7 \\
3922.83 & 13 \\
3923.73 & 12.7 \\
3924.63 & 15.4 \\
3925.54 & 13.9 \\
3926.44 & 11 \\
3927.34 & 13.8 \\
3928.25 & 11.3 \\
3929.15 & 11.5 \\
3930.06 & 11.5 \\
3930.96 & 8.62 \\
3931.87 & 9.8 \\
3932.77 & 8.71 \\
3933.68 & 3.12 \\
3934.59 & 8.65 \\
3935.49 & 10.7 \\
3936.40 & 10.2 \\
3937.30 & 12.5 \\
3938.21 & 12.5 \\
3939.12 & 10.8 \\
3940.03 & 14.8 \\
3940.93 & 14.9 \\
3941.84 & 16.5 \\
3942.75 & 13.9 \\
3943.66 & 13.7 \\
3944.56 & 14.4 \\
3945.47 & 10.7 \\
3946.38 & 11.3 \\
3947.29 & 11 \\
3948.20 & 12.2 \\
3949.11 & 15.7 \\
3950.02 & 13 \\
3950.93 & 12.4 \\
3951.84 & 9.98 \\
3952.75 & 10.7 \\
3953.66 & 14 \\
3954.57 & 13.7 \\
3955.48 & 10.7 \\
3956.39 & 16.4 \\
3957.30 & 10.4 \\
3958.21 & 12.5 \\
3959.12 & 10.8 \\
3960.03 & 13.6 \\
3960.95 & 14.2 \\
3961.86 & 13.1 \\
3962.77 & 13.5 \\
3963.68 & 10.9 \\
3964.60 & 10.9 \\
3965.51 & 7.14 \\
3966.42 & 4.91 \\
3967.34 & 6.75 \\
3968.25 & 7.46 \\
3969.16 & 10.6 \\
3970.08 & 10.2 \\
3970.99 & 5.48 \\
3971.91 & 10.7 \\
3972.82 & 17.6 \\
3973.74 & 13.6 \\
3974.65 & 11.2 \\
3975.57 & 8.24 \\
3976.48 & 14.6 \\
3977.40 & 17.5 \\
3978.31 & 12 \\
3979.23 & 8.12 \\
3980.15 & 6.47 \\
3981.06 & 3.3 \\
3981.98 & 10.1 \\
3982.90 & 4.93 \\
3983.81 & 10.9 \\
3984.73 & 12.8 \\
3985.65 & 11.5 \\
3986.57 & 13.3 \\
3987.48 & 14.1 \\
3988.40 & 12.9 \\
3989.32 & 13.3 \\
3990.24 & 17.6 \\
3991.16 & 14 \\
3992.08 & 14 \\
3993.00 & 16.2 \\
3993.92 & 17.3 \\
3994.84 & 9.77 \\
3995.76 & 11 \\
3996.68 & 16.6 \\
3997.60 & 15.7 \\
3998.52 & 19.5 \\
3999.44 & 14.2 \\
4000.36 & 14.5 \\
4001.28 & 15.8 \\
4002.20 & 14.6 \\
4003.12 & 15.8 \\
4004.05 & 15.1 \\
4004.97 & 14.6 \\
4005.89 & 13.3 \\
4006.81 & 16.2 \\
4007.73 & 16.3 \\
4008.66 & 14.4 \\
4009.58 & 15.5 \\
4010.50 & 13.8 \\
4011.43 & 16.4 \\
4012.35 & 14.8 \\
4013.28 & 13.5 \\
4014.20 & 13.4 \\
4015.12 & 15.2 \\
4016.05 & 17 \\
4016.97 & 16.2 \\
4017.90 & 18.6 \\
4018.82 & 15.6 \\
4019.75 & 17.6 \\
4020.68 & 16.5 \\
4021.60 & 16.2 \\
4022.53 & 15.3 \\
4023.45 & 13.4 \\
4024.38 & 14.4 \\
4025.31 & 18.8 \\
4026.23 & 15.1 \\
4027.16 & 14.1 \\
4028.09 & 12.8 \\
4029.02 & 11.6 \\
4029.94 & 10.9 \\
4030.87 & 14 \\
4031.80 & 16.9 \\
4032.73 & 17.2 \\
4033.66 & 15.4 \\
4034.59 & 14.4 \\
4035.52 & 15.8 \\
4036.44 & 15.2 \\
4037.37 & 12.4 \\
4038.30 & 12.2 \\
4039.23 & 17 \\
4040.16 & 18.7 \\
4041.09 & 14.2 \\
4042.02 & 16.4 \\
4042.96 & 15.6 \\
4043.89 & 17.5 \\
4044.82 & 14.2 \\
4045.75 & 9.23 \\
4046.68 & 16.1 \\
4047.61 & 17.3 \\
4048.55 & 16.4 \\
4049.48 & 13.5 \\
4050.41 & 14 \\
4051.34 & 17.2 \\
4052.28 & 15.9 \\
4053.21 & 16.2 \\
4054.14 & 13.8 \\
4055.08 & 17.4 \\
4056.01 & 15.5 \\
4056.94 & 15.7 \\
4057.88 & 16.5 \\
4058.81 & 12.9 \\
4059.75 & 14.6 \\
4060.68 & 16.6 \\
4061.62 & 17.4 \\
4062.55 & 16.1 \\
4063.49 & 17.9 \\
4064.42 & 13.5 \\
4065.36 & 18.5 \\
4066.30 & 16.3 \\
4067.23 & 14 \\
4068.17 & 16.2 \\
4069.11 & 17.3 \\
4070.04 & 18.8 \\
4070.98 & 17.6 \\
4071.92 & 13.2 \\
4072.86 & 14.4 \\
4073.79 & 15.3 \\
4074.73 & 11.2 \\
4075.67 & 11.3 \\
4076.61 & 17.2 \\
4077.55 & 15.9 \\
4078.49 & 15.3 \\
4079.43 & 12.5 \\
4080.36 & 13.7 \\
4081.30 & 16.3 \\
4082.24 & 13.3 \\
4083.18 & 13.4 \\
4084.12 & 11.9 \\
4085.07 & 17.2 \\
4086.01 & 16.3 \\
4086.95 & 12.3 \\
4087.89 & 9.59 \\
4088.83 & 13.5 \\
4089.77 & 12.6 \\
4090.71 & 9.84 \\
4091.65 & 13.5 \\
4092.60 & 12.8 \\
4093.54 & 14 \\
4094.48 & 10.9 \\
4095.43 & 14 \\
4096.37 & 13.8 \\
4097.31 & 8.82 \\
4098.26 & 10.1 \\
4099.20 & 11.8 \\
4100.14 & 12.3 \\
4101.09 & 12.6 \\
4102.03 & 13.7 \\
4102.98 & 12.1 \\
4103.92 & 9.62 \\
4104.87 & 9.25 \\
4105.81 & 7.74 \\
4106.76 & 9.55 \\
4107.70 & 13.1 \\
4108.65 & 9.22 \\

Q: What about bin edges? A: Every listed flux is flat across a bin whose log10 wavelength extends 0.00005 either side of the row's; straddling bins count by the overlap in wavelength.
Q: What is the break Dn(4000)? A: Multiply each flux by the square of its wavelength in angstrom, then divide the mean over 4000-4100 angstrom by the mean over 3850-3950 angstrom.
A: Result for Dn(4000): 1.28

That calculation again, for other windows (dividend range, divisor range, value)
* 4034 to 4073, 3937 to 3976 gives 1.38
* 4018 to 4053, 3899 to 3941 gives 1.32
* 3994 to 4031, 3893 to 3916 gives 1.28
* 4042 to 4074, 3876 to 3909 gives 1.41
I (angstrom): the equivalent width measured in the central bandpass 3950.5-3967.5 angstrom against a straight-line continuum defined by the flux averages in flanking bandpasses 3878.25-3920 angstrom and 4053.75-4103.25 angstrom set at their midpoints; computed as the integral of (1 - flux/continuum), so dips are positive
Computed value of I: 1.7 angstrom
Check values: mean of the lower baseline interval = 12.1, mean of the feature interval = 11.5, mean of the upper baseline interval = 14.2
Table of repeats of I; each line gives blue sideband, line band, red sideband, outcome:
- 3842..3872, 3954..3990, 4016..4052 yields 8.0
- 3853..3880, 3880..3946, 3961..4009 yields 5.2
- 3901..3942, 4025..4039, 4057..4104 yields -1.0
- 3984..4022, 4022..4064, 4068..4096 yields -2.1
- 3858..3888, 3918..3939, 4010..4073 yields 3.1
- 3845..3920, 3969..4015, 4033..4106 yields 1.4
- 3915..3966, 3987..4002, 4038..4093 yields -1.6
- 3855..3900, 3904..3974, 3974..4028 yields 6.5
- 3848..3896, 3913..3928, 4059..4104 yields -0.5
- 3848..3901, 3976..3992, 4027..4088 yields 2.7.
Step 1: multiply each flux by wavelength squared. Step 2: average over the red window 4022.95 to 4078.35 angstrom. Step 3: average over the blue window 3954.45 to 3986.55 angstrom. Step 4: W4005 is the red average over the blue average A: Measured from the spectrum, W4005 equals 1.47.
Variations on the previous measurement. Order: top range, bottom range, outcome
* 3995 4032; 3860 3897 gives 1.30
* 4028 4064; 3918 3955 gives 1.31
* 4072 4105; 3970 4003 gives 1.08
